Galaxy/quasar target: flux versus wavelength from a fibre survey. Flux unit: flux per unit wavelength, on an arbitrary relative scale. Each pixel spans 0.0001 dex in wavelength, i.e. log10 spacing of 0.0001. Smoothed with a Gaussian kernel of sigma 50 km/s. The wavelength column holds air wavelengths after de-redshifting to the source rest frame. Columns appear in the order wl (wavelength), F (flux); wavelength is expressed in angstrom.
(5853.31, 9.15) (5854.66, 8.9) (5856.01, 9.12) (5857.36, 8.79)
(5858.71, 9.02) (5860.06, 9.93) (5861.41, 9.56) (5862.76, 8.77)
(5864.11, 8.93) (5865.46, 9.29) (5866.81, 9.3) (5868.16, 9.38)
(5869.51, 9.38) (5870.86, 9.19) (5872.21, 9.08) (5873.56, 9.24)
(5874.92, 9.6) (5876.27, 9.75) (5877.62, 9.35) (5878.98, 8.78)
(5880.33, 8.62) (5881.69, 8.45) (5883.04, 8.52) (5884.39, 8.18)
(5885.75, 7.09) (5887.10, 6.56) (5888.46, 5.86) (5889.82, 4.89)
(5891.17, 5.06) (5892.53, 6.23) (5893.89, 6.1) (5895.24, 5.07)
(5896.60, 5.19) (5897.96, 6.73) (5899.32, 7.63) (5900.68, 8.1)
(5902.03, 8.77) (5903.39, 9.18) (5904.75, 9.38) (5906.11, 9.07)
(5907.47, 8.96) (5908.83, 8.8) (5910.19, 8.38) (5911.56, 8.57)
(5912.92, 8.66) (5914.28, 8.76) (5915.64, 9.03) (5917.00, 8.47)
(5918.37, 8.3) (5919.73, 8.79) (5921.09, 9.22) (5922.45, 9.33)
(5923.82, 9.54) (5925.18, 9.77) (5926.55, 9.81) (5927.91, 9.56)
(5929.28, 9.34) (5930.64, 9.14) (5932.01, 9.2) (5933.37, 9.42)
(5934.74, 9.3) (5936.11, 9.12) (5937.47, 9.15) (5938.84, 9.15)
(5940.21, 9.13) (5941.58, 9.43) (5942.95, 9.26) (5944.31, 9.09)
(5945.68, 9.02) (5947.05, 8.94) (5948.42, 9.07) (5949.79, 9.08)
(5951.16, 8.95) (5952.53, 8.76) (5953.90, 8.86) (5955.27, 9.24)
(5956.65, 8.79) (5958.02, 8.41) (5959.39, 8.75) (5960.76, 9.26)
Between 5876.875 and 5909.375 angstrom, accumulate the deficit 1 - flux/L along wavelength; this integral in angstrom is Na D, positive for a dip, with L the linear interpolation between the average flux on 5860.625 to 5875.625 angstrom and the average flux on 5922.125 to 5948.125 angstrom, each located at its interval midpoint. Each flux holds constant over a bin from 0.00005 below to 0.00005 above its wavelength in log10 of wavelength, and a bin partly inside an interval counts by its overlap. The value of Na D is 6.1 angstrom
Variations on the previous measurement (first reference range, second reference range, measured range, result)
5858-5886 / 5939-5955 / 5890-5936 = 3.5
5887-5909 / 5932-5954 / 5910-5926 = -1.8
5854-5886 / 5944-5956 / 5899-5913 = 0.5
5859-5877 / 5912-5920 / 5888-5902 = 4.3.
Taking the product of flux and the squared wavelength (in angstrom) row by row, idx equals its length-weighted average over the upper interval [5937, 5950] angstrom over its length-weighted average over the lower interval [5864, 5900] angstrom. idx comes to 1.2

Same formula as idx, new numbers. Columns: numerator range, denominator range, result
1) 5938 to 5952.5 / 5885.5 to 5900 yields 1.54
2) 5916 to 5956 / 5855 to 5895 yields 1.12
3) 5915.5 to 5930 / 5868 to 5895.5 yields 1.19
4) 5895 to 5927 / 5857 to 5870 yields 0.94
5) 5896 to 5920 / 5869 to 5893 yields 1.06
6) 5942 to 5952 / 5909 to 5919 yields 1.07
